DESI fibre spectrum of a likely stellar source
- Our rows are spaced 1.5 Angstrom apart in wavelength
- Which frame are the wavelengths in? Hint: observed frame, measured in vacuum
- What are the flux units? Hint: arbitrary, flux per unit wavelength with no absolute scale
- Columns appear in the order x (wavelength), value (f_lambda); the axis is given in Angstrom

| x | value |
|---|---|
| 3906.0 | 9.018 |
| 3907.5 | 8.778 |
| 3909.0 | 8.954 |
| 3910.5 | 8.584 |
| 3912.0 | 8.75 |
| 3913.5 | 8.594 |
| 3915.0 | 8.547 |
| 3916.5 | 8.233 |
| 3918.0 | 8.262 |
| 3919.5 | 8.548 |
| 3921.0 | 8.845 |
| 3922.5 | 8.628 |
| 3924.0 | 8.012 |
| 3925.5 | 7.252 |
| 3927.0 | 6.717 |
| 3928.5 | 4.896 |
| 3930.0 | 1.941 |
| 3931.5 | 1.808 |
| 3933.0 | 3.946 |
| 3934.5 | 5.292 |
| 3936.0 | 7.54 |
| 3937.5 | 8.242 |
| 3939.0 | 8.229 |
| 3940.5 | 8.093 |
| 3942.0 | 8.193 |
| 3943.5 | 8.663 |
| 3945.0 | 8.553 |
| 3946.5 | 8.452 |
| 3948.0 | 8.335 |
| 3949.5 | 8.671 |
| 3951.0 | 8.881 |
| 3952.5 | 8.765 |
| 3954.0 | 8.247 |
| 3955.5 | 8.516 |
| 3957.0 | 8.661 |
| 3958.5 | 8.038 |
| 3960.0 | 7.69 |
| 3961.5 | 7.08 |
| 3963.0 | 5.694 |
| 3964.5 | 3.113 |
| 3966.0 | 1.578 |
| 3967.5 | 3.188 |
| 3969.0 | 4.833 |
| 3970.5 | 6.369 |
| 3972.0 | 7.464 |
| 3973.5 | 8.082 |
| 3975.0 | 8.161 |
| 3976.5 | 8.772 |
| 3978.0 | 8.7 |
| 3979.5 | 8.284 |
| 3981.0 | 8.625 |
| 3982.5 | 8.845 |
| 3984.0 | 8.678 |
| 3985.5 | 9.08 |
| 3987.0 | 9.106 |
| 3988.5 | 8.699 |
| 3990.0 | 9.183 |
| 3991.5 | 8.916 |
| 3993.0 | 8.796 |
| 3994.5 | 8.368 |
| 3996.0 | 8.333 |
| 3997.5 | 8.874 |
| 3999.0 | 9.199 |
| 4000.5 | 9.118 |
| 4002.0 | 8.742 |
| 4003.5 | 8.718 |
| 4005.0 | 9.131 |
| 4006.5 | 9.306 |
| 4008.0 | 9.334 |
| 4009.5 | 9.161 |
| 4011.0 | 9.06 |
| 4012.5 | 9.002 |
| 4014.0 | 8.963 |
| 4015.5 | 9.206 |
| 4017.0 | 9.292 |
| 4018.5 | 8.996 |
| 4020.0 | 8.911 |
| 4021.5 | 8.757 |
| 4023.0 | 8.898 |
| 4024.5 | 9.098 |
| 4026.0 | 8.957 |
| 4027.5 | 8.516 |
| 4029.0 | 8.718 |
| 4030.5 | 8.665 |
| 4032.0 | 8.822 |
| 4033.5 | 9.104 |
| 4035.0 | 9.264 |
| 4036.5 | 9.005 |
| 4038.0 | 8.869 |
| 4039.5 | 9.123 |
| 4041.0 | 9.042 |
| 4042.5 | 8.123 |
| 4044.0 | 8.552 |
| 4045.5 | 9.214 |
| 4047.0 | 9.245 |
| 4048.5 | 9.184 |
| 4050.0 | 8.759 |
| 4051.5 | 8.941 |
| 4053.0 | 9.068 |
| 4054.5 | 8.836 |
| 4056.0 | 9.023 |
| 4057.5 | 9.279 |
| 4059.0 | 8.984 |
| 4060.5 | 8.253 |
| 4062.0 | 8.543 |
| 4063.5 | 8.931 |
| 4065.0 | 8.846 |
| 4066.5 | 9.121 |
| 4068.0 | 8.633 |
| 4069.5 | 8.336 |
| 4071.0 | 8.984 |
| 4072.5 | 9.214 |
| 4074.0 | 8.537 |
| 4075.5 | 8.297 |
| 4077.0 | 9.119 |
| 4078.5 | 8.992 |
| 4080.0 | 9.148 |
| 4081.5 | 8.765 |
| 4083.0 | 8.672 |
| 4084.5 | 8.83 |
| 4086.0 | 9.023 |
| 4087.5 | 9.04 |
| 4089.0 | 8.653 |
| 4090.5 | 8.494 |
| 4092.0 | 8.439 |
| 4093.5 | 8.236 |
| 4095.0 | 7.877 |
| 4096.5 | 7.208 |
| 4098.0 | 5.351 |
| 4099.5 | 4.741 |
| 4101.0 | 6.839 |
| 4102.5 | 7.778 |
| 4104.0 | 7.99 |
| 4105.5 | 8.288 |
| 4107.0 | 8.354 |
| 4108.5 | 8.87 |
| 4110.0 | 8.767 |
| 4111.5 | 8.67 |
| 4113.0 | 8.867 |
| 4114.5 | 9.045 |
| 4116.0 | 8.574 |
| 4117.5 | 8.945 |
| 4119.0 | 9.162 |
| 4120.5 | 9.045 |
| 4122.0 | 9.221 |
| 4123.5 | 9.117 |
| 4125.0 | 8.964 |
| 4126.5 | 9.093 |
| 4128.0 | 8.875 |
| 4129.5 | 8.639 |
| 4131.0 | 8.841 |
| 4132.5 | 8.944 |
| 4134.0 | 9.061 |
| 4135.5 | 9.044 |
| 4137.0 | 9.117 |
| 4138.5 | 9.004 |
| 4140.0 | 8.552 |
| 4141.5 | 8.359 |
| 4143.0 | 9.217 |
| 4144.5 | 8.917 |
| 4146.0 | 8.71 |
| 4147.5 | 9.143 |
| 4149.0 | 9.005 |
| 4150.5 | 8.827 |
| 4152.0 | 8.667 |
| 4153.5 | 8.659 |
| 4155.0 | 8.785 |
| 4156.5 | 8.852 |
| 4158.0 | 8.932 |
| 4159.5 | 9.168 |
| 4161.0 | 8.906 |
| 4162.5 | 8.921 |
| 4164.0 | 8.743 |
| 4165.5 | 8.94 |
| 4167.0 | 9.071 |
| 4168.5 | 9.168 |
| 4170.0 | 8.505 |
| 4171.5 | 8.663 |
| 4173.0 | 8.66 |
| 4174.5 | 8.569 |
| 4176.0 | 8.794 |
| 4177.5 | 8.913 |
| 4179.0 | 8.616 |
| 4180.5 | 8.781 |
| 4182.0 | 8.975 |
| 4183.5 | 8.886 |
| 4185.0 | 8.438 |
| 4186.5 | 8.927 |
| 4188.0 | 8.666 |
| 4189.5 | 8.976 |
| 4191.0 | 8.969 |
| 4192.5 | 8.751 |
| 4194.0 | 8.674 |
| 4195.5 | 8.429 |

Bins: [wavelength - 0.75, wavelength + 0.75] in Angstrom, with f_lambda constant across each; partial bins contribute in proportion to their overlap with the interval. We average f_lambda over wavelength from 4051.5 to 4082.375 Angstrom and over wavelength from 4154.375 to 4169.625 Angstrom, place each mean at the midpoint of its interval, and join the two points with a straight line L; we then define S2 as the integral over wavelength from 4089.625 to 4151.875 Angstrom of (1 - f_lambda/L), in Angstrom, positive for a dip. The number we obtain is 2.8 Angstrom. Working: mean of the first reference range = 8.85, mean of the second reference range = 8.94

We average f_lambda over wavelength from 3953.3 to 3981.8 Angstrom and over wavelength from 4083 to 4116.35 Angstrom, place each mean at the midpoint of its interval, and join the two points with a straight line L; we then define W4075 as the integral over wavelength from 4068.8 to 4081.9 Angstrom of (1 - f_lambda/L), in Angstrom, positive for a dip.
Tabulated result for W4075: -1.6 Angstrom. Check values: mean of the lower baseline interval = 6.9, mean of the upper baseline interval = 8.1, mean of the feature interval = 8.82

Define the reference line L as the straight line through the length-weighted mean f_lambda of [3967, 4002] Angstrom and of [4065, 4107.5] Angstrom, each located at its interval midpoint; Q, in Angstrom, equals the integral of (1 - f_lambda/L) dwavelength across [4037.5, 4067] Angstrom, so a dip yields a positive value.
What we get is -2.3 Angstrom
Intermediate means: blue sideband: 8.21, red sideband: 8.26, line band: 8.9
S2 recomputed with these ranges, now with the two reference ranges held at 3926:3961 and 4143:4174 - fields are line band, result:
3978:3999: -3.3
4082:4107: 1.5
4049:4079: -2.5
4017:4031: -1.8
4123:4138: -0.5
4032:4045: -1.5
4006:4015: -1.6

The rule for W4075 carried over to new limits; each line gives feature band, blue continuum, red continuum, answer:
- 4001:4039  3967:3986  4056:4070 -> -3.49 Angstrom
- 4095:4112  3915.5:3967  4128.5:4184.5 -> 1.80 Angstrom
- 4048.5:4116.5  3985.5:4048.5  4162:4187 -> 3.08 Angstrom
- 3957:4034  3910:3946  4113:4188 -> -4.30 Angstrom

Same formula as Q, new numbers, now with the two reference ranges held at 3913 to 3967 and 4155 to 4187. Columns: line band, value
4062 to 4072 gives -0.9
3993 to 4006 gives -2.1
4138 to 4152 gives -0.3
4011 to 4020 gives -1.6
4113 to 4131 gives -1.0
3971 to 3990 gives -2.8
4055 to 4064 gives -0.9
